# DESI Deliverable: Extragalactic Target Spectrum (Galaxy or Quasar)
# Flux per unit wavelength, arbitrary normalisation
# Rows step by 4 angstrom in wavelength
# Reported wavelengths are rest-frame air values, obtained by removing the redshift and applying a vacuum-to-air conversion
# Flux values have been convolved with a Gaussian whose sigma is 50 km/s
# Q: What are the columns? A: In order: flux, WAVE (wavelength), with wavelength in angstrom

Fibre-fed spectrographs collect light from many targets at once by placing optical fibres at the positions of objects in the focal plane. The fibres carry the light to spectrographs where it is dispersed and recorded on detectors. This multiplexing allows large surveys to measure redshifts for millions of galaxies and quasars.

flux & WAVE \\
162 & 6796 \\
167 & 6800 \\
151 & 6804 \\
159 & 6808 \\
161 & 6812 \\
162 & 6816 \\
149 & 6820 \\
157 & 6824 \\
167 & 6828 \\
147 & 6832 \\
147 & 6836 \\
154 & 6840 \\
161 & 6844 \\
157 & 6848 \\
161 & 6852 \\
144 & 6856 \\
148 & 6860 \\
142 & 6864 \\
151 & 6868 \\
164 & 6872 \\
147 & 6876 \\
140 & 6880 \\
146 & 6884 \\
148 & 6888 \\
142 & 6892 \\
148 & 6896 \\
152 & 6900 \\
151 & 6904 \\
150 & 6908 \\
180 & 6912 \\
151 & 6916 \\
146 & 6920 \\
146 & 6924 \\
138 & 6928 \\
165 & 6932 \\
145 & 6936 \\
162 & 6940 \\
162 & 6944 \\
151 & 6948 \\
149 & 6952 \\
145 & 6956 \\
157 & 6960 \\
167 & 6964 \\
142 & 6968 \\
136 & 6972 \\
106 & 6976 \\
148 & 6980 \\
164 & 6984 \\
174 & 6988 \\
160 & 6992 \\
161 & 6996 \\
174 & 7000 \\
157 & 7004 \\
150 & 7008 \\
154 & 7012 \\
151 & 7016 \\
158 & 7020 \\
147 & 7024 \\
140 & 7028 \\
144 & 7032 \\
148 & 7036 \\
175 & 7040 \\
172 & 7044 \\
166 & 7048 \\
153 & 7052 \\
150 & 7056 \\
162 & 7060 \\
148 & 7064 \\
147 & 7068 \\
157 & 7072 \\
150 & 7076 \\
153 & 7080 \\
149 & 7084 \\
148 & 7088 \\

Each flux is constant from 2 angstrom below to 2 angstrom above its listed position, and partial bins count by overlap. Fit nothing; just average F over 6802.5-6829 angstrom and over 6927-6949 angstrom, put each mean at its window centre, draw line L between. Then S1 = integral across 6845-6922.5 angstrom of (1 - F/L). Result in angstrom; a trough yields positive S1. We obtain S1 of 2.49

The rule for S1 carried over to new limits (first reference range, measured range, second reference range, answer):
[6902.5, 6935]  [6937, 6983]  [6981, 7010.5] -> 2.9 angstrom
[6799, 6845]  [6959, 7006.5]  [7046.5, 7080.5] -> 0.3 angstrom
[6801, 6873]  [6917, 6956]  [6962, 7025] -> 0.6 angstrom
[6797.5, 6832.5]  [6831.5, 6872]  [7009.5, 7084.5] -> 1.4 angstrom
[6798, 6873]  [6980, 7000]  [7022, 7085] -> -1.3 angstrom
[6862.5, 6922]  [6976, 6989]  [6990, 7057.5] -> 0.2 angstrom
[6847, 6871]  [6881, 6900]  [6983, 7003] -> 1.0 angstrom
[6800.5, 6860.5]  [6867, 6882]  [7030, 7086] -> 0.5 angstrom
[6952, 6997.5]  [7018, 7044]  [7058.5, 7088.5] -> -0.4 angstrom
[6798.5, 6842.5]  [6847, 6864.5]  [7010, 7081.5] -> 0.6 angstrom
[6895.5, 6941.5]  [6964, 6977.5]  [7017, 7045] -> 1.7 angstrom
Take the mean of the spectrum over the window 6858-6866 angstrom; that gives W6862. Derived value 145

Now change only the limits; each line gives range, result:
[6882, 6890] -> 147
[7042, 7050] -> 169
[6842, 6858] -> 156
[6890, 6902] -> 147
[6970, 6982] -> 130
